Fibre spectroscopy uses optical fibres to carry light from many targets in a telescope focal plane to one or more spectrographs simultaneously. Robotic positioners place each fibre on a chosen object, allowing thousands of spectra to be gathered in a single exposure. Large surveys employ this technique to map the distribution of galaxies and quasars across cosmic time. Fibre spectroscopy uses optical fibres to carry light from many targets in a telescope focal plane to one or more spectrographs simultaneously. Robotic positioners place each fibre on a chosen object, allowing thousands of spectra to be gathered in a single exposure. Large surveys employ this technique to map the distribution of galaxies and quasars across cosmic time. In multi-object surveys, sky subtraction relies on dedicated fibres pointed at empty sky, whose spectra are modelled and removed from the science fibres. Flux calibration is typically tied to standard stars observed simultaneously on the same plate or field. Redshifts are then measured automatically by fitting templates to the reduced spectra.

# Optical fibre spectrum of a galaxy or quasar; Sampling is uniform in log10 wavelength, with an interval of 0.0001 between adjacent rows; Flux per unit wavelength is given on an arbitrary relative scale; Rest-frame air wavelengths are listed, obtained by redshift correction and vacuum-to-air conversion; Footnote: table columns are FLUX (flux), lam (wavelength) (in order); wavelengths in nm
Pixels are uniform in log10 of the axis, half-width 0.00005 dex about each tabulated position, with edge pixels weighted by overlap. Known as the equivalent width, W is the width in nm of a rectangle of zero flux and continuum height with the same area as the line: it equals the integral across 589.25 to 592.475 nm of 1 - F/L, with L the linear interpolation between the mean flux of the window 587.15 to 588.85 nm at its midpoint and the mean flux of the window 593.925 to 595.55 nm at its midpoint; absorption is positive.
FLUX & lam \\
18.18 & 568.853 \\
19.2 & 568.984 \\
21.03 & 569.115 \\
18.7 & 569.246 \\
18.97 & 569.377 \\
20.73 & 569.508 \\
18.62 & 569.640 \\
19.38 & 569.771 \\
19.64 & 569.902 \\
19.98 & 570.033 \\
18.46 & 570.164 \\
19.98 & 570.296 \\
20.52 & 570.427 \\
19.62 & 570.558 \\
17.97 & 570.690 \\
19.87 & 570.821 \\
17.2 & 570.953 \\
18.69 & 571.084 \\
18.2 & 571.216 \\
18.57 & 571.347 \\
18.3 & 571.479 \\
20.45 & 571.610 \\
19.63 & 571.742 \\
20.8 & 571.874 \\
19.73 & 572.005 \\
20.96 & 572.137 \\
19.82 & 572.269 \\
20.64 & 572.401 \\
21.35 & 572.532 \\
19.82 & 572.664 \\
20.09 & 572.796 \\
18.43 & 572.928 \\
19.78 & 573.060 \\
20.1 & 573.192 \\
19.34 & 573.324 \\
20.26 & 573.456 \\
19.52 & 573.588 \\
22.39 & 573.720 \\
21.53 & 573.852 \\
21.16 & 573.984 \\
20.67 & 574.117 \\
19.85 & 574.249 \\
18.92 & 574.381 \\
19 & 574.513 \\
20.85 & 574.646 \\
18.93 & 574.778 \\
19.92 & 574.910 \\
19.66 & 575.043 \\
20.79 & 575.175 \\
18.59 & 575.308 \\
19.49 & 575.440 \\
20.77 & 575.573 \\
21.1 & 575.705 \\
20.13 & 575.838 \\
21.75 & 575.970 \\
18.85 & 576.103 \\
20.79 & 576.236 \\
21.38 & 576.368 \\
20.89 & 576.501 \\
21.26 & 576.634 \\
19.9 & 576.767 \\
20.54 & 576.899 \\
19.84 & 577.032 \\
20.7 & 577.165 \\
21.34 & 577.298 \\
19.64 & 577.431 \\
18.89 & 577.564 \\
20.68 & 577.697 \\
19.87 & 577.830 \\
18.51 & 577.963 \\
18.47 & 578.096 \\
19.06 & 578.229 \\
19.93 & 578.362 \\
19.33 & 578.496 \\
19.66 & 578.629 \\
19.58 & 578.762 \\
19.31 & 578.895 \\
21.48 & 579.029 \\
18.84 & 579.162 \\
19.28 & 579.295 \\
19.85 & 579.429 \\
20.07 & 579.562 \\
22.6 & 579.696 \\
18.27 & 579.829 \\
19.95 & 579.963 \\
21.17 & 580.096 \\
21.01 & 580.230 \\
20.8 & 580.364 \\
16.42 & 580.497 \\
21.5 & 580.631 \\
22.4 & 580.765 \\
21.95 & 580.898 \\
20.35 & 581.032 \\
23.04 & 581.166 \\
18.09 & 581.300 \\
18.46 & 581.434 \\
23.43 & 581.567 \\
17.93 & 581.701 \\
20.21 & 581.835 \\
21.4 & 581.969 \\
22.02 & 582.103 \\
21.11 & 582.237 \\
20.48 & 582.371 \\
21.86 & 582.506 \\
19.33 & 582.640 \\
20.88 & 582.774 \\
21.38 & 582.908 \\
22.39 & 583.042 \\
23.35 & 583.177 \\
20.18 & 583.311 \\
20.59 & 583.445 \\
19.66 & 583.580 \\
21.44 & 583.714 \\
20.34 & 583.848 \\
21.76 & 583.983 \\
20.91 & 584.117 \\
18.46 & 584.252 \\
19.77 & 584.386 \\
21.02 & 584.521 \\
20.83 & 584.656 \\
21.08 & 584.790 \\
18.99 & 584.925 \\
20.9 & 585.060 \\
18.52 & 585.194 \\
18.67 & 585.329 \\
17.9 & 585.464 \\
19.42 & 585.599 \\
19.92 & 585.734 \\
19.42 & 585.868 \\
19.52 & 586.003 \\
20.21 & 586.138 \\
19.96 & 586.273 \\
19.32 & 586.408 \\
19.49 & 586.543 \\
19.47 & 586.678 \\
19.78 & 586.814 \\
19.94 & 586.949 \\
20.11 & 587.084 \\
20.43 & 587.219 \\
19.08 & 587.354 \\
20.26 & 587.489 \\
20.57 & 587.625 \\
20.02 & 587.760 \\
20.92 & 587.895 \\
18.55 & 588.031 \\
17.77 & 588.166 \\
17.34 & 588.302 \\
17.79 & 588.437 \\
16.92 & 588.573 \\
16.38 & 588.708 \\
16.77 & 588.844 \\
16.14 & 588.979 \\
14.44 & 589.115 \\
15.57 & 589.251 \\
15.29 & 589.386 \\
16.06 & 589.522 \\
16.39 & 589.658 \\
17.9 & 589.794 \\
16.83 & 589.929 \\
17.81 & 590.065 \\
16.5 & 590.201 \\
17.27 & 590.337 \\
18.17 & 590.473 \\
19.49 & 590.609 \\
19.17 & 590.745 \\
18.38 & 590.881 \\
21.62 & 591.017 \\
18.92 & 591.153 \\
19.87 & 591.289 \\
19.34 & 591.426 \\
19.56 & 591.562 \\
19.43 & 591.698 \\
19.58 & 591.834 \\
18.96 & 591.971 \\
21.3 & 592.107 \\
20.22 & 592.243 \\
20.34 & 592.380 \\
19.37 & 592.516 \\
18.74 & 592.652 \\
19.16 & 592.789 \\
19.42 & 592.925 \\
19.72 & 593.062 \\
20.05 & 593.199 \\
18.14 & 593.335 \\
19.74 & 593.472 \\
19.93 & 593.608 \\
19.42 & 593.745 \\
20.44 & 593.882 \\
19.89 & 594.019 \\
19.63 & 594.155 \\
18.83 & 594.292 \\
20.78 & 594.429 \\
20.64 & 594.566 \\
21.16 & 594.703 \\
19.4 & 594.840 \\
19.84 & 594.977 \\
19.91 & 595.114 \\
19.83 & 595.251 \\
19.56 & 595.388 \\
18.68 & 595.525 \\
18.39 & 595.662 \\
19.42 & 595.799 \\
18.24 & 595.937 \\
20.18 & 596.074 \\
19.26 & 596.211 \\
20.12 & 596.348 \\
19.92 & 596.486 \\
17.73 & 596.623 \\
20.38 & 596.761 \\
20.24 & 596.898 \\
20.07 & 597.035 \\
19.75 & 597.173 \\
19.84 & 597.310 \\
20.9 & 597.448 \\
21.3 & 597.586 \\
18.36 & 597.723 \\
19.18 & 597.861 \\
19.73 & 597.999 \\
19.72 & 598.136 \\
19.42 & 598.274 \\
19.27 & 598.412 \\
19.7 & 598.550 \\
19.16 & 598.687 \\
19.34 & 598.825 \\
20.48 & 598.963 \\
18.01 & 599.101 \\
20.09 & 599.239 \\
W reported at 0.11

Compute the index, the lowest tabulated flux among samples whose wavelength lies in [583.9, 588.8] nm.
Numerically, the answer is 16.38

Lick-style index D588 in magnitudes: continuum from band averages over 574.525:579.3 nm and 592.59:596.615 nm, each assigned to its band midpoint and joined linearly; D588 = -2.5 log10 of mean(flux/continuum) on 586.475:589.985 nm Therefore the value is 0.09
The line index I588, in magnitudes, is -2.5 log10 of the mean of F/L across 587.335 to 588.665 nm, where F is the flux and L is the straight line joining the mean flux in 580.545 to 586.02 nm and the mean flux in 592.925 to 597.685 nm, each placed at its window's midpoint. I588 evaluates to 0.074 mag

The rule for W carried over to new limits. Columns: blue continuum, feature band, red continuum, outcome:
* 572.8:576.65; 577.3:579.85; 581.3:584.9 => 0.09 nm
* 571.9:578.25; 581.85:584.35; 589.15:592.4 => -0.22 nm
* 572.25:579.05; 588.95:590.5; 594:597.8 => 0.26 nm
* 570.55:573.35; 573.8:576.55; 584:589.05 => -0.11 nm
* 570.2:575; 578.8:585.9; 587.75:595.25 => -0.42 nm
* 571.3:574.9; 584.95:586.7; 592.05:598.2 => 0.04 nm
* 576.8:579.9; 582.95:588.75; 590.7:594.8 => 0.00 nm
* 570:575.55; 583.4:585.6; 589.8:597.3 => -0.05 nm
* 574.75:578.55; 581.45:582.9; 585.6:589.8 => -0.12 nm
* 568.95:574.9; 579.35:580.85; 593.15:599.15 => -0.05 nm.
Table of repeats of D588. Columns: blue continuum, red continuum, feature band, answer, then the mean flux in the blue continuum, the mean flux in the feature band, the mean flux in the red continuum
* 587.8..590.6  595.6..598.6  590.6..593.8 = -0.088 mag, 17.1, 19.6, 19.6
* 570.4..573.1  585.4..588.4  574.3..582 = -0.033 mag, 19.5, 20.1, 19.5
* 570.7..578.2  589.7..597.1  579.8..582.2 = -0.041 mag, 20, 20.5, 19.4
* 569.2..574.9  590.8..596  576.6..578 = -0.023 mag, 19.7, 20.1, 19.6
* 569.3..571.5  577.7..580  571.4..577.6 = -0.044 mag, 19.1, 20.2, 19.7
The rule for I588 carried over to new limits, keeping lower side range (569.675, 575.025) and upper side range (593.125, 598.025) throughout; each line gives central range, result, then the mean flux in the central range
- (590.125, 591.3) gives 0.053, 18.8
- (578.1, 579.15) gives 0.005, 19.6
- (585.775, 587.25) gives -0.004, 19.8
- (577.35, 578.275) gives 0.022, 19.3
